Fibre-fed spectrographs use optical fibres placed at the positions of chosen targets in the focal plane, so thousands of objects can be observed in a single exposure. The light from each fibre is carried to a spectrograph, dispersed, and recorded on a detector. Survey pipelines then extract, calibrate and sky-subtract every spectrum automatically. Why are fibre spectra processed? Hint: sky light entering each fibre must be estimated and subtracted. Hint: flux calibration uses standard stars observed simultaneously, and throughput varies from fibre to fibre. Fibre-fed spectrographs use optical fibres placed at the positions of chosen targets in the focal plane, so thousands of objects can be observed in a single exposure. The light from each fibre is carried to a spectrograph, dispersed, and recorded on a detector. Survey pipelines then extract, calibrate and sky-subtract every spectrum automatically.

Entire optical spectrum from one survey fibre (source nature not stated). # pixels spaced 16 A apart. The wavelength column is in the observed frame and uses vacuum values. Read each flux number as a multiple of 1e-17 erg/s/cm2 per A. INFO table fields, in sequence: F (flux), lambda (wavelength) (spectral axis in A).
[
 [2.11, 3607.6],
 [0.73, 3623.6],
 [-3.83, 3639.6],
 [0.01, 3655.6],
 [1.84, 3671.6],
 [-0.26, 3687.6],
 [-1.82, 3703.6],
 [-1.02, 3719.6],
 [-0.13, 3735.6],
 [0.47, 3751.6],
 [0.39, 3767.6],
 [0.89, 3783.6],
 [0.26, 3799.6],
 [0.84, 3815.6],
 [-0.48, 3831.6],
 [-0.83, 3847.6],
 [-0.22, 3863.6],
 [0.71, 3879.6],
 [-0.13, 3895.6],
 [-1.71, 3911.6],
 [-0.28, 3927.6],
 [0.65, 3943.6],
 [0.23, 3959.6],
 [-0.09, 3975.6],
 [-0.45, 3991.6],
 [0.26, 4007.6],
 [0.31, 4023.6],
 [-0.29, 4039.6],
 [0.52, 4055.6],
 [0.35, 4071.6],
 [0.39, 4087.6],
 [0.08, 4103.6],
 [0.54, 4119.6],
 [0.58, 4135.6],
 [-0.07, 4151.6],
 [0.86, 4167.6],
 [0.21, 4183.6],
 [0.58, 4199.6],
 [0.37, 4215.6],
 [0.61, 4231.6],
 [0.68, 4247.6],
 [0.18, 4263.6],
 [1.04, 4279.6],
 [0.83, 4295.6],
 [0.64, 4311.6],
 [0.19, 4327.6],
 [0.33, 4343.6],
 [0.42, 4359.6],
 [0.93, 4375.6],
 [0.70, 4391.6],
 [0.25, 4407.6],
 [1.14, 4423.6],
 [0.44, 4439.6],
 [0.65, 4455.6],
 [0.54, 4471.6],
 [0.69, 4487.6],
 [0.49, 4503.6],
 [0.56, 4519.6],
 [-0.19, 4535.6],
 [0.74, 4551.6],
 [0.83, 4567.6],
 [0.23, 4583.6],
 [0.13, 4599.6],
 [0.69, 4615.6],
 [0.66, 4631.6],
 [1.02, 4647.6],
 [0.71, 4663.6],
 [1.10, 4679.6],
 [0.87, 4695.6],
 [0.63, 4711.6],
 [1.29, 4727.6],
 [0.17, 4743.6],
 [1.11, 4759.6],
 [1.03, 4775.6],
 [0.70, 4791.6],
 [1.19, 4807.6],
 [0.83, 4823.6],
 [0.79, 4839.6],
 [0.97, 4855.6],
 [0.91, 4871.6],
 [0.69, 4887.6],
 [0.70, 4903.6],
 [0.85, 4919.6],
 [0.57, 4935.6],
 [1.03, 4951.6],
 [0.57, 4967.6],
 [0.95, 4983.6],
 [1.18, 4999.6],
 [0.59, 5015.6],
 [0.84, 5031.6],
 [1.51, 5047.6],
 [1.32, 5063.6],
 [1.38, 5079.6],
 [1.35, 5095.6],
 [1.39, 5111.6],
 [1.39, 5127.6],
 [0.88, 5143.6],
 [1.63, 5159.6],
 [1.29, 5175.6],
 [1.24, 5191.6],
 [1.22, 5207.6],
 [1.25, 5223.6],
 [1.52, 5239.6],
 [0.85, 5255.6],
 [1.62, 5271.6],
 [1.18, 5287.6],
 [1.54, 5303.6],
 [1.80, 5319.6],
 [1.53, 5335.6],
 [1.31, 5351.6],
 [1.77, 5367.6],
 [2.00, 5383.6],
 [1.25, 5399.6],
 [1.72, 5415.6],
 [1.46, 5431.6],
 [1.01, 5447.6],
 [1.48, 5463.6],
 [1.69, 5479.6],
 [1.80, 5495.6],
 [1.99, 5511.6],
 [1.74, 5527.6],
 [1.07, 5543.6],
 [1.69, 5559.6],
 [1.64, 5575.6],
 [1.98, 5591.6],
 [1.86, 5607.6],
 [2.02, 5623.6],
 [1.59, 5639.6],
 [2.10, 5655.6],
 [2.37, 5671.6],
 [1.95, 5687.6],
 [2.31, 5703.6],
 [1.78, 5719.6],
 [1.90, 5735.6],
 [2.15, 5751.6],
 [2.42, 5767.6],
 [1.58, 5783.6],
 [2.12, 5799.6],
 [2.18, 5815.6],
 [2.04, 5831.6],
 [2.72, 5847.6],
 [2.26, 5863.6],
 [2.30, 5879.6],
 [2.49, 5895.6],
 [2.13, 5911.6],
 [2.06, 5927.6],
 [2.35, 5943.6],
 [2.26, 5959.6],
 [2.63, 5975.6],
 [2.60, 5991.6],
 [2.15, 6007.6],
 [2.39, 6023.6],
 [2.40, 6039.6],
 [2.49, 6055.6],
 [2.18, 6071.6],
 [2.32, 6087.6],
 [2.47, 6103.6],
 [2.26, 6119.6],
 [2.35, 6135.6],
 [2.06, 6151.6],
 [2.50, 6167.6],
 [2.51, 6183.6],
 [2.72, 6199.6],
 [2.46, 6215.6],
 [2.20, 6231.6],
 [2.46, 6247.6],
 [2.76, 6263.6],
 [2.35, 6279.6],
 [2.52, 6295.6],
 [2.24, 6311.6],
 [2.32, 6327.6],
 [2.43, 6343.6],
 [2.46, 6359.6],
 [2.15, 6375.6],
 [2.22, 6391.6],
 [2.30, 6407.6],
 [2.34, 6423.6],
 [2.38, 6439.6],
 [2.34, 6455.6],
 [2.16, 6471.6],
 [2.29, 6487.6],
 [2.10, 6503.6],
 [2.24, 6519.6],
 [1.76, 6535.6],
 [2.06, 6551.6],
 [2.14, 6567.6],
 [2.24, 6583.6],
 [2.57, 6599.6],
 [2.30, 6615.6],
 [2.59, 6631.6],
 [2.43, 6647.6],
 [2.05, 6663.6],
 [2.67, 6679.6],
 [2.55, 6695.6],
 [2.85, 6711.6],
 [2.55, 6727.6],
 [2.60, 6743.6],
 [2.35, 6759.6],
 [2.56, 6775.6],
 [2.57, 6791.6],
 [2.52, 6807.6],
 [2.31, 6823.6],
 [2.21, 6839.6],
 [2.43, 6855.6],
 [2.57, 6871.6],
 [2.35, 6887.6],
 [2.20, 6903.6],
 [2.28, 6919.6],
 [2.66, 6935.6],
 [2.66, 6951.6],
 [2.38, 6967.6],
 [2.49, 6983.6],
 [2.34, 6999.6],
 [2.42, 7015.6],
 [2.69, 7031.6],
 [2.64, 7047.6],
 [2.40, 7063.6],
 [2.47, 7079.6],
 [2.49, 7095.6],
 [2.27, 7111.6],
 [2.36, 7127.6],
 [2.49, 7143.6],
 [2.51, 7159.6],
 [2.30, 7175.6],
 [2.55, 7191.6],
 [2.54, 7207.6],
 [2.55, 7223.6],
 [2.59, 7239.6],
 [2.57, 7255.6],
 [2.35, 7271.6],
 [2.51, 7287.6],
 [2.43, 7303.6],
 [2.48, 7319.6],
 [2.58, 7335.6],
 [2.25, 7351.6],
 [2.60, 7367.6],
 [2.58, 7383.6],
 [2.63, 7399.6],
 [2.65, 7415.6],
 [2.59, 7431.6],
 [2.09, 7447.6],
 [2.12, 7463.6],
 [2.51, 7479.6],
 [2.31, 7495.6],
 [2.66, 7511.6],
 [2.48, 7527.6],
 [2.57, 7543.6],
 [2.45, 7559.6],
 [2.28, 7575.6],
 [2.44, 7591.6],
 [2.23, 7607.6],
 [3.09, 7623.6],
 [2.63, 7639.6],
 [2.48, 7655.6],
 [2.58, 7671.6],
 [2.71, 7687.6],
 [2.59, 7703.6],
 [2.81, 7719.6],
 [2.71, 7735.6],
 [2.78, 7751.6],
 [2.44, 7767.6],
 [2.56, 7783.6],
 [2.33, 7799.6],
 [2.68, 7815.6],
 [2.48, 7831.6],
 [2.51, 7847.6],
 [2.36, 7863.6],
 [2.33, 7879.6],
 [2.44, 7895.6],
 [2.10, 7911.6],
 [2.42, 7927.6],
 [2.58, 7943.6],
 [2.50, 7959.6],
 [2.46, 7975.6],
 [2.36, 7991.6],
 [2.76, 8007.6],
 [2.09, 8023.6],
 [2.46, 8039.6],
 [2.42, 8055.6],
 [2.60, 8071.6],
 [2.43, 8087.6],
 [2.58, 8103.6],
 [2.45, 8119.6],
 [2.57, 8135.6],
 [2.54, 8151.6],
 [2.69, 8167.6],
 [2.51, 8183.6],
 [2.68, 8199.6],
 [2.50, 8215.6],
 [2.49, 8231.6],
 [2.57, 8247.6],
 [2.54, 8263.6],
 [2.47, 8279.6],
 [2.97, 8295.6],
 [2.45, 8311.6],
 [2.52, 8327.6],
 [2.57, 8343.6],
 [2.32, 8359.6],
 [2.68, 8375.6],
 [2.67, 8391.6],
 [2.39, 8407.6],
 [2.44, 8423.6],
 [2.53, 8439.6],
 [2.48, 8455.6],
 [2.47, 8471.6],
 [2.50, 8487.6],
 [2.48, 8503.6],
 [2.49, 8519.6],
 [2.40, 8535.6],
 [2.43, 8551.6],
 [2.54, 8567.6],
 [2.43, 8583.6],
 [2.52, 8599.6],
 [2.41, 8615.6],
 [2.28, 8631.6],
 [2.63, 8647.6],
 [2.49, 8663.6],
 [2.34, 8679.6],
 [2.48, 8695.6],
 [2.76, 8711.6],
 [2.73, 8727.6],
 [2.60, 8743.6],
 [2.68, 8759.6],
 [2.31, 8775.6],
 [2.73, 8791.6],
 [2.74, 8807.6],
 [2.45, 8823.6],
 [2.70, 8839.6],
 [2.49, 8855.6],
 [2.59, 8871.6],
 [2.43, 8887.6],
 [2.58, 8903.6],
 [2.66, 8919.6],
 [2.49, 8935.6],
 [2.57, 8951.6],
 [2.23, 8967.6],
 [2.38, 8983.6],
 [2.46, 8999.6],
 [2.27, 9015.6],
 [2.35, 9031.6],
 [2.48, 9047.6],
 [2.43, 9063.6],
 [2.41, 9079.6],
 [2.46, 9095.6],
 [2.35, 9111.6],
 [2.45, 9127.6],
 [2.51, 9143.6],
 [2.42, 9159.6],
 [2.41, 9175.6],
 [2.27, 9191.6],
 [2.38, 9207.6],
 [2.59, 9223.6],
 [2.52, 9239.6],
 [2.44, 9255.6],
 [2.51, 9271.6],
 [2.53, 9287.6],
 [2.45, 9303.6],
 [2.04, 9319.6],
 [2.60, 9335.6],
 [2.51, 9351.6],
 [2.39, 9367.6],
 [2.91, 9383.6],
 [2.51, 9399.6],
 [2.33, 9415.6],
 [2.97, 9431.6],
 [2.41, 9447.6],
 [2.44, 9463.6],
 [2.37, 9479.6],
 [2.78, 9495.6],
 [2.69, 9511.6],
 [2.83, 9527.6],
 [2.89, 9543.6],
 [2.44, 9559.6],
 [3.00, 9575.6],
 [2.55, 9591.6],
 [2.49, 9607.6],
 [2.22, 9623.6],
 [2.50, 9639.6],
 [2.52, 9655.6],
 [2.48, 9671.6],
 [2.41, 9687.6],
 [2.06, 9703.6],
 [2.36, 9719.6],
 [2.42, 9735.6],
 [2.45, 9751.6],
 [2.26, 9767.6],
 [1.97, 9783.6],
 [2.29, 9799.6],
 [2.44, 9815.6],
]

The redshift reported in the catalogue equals 0.264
